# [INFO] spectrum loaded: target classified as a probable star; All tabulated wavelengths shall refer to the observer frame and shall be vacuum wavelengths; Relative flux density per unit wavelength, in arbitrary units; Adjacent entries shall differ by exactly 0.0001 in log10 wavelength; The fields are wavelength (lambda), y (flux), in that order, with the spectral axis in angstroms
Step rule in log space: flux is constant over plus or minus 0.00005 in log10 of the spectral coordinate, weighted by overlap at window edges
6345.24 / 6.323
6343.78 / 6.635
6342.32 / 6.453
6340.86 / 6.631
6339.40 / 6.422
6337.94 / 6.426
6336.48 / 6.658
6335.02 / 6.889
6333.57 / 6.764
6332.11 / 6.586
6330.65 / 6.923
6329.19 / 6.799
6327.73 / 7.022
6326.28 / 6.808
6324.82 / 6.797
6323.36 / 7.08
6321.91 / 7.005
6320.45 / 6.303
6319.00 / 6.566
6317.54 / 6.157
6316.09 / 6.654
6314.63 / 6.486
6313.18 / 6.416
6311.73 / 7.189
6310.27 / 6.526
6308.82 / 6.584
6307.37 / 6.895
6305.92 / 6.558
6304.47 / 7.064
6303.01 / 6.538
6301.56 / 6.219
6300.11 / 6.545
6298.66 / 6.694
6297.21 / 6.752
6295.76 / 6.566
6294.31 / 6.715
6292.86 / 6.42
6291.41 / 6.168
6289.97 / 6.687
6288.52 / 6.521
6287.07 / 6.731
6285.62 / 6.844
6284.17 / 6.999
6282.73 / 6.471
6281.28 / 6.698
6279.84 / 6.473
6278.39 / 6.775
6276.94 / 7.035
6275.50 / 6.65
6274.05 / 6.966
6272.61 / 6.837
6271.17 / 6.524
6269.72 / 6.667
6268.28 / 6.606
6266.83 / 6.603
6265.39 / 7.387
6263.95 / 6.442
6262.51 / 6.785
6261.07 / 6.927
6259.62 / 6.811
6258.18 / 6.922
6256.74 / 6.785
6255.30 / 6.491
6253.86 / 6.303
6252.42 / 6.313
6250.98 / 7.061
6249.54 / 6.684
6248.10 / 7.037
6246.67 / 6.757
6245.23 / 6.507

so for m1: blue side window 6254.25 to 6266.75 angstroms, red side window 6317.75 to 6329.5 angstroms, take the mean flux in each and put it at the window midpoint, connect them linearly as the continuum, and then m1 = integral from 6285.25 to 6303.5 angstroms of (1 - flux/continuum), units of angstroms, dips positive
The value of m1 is 0.6 angstroms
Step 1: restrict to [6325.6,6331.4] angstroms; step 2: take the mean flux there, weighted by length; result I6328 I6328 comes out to 6.89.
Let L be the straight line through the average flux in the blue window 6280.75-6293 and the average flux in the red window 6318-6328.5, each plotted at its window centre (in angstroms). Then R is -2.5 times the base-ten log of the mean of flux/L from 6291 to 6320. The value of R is 0.02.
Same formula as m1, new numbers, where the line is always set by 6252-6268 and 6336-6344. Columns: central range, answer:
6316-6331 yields -0.4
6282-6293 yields 0.1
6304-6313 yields -0.2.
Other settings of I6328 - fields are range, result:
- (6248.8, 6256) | 6.57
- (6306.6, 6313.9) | 6.73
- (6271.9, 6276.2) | 6.82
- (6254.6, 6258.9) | 6.74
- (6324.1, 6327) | 6.79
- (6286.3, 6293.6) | 6.51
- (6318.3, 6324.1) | 6.74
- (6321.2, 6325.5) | 6.97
